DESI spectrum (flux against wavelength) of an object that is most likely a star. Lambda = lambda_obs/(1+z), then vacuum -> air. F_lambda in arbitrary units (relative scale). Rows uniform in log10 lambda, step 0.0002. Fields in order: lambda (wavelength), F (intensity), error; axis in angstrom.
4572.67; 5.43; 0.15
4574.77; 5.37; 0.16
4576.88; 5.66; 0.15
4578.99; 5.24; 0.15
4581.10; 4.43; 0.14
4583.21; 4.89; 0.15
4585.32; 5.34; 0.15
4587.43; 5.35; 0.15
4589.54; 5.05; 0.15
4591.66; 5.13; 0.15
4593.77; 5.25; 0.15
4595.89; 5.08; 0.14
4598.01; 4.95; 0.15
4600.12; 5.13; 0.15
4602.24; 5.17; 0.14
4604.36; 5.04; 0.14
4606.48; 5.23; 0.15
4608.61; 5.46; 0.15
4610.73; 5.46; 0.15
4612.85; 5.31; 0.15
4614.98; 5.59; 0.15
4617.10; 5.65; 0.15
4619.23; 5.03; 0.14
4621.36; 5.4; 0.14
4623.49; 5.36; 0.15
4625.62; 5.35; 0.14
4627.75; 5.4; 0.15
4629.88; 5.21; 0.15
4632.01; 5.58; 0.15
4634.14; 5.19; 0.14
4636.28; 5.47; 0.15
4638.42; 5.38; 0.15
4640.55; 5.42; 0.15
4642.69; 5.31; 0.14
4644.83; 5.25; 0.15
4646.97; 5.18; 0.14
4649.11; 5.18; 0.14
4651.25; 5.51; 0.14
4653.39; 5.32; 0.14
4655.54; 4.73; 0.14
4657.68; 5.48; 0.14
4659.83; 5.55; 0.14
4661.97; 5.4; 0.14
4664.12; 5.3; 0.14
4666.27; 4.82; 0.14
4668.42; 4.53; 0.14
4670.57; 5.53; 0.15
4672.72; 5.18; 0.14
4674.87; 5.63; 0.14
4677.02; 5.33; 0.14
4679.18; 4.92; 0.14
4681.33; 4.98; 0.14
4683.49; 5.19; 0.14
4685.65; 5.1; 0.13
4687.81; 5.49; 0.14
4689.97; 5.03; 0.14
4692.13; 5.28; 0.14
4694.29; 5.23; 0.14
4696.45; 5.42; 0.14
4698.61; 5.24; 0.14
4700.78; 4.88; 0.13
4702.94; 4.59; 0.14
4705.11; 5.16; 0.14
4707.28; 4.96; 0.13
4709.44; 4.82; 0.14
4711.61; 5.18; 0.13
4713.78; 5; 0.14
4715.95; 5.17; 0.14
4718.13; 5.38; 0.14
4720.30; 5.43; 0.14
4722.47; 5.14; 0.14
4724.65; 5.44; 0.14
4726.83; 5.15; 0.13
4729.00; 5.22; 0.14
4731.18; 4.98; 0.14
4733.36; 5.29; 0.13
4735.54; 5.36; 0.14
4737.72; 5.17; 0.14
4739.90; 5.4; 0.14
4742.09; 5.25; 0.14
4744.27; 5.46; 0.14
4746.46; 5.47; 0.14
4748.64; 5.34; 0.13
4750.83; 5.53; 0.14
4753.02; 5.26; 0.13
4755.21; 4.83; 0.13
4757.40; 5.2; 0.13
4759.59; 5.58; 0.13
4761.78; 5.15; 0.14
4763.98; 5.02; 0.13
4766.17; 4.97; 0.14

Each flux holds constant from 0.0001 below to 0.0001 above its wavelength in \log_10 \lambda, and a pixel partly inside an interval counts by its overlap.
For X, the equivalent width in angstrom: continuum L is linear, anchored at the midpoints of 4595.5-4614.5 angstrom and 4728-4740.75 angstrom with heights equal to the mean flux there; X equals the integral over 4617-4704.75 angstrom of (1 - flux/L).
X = -0.22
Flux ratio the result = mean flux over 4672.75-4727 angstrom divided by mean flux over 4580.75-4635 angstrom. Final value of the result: 0.99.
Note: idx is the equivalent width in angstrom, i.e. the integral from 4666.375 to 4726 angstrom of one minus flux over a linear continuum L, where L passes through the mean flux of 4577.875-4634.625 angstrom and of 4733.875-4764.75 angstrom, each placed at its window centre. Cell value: 1.3 angstrom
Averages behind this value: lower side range 5.23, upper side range 5.29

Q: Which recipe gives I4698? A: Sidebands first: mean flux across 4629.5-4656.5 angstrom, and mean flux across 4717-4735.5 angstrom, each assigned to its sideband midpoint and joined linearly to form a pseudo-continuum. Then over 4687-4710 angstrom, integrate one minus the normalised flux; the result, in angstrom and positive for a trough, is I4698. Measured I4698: 0.7 angstrom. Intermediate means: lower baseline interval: 5.29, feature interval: 5.1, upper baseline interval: 5.26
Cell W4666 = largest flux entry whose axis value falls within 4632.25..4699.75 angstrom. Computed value 5.63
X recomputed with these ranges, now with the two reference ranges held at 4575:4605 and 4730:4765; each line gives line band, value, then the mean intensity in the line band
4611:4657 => -1.4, 5.33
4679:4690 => 0.1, 5.14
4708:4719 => 0.3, 5.1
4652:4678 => -0.2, 5.24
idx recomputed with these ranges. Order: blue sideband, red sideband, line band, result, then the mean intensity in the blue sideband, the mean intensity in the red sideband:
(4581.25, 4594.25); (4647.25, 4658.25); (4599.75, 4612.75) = -0.28 angstrom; 5.12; 5.23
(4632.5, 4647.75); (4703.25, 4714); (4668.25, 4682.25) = -0.12 angstrom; 5.33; 5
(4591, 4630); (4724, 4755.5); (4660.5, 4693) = 0.60 angstrom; 5.28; 5.29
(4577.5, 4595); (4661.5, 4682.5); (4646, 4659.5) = -0.29 angstrom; 5.1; 5.15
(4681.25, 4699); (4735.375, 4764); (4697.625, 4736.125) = 0.95 angstrom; 5.23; 5.29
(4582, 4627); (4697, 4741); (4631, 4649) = -0.42 angstrom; 5.25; 5.15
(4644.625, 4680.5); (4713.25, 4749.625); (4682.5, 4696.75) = 0.02 angstrom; 5.22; 5.28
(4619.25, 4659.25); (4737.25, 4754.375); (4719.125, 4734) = 0.32 angstrom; 5.31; 5.36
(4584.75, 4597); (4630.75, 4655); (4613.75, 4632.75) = -0.42 angstrom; 5.19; 5.33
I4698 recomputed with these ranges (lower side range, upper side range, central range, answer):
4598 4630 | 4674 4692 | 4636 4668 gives -0.08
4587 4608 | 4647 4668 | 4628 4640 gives -0.41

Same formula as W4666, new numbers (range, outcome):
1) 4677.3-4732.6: 5.49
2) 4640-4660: 5.55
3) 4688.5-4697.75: 5.42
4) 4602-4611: 5.46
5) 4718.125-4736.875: 5.44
